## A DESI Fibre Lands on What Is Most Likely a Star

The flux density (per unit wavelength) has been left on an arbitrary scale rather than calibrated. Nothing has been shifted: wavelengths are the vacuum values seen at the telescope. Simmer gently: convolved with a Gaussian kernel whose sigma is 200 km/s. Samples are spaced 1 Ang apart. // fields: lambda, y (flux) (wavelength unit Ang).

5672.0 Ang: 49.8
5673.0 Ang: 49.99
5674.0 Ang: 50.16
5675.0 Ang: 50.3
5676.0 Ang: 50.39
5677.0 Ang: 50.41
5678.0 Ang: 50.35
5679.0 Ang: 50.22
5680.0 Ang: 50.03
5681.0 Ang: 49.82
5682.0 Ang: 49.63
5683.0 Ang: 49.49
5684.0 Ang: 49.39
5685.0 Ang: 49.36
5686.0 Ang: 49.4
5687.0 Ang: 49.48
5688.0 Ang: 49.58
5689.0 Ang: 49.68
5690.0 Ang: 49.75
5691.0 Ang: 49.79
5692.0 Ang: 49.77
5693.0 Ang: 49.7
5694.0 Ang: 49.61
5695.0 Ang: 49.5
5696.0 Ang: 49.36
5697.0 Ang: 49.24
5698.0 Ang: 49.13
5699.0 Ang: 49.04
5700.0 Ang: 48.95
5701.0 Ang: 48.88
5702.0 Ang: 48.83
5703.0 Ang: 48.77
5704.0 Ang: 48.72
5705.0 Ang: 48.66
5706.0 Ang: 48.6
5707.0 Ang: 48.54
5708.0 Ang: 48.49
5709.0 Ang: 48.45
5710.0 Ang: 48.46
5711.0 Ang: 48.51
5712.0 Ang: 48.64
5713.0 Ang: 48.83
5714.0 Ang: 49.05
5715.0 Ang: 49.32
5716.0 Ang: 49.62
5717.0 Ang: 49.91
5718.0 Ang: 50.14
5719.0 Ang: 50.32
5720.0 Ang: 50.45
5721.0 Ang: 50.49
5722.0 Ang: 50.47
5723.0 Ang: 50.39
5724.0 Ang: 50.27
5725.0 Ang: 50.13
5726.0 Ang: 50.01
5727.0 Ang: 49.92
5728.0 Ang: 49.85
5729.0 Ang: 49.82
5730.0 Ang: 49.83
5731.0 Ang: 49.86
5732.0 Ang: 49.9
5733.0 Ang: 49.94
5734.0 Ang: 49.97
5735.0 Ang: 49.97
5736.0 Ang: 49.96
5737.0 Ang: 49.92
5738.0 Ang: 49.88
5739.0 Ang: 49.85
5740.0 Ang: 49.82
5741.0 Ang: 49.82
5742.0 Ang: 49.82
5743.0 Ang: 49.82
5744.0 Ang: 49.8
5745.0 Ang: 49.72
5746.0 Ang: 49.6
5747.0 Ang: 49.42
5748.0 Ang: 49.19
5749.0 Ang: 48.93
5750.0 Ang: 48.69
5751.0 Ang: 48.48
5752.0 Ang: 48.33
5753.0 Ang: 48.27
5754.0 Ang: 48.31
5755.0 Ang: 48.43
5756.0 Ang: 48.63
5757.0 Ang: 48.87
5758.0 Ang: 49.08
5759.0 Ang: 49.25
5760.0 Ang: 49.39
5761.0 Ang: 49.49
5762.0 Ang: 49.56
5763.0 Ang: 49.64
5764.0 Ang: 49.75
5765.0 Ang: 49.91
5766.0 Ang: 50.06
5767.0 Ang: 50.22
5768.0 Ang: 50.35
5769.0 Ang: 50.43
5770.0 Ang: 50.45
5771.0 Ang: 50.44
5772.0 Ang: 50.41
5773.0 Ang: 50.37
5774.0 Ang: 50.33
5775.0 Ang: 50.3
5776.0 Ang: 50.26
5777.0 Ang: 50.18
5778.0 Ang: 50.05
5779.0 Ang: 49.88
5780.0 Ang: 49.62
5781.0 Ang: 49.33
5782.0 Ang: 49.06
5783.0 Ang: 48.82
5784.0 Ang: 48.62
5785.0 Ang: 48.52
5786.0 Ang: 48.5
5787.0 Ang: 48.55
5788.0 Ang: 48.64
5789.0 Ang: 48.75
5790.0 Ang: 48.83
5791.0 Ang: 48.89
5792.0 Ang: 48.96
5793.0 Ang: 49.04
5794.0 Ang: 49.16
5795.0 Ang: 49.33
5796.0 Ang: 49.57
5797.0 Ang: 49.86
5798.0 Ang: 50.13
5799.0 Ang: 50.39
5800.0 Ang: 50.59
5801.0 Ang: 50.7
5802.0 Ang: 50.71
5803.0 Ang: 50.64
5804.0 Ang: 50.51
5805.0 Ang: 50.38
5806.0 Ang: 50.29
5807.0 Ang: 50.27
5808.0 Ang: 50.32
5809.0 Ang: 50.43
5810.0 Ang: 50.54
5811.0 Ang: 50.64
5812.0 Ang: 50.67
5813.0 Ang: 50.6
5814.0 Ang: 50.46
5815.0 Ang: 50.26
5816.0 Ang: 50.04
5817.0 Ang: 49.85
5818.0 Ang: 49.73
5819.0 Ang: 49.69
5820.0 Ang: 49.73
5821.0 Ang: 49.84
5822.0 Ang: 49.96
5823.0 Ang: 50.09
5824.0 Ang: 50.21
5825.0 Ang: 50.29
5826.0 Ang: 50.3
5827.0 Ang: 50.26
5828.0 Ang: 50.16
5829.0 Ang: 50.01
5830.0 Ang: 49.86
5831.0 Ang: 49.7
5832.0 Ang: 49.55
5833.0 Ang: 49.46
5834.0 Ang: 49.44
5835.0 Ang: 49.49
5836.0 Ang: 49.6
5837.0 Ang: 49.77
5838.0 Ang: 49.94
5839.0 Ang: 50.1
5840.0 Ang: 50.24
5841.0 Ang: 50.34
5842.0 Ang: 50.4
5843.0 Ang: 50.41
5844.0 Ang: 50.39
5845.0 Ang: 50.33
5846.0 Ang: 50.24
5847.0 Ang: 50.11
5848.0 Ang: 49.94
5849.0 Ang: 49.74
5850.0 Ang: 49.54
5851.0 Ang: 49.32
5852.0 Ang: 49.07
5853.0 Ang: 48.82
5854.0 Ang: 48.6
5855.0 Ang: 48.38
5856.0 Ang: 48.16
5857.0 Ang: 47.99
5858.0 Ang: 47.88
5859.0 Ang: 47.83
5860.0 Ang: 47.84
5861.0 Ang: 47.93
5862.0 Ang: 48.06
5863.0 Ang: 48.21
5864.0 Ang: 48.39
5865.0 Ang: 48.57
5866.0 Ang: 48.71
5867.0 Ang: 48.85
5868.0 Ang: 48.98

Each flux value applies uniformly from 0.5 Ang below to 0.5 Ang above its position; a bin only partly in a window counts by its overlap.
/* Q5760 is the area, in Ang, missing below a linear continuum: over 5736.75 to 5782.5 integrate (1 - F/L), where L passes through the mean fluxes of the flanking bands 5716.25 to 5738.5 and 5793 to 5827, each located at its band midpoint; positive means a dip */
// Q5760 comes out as 0.5 Ang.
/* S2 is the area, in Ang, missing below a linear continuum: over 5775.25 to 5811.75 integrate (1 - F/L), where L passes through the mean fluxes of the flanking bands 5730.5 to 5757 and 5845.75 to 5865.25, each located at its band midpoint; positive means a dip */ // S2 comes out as -0.46 Ang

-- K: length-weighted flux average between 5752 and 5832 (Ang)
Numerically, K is 49.8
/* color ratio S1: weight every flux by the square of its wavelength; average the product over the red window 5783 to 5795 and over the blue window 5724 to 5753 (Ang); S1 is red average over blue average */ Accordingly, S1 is 1.0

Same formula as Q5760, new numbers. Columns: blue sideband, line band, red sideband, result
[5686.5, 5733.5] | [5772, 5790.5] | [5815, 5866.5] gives 0.0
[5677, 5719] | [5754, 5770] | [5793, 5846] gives 0.1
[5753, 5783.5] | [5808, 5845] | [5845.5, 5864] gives -0.8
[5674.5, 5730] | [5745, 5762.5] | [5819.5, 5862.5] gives 0.2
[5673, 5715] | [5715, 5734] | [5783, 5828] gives -0.2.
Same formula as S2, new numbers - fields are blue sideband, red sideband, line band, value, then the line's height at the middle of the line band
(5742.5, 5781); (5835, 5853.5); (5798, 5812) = -0.2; 49.7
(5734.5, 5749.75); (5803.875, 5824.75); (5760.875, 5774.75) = -0.1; 49.9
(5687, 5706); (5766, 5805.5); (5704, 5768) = 0.0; 49.5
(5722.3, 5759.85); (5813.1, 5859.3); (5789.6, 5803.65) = 0.0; 49.6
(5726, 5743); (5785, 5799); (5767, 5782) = -0.2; 49.4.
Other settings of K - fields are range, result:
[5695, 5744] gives 49.5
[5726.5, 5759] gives 49.4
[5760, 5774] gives 50.1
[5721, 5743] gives 50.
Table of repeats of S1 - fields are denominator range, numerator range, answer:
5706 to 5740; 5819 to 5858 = 1.04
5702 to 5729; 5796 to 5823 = 1.05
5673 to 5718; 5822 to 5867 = 1.05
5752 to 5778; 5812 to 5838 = 1.03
